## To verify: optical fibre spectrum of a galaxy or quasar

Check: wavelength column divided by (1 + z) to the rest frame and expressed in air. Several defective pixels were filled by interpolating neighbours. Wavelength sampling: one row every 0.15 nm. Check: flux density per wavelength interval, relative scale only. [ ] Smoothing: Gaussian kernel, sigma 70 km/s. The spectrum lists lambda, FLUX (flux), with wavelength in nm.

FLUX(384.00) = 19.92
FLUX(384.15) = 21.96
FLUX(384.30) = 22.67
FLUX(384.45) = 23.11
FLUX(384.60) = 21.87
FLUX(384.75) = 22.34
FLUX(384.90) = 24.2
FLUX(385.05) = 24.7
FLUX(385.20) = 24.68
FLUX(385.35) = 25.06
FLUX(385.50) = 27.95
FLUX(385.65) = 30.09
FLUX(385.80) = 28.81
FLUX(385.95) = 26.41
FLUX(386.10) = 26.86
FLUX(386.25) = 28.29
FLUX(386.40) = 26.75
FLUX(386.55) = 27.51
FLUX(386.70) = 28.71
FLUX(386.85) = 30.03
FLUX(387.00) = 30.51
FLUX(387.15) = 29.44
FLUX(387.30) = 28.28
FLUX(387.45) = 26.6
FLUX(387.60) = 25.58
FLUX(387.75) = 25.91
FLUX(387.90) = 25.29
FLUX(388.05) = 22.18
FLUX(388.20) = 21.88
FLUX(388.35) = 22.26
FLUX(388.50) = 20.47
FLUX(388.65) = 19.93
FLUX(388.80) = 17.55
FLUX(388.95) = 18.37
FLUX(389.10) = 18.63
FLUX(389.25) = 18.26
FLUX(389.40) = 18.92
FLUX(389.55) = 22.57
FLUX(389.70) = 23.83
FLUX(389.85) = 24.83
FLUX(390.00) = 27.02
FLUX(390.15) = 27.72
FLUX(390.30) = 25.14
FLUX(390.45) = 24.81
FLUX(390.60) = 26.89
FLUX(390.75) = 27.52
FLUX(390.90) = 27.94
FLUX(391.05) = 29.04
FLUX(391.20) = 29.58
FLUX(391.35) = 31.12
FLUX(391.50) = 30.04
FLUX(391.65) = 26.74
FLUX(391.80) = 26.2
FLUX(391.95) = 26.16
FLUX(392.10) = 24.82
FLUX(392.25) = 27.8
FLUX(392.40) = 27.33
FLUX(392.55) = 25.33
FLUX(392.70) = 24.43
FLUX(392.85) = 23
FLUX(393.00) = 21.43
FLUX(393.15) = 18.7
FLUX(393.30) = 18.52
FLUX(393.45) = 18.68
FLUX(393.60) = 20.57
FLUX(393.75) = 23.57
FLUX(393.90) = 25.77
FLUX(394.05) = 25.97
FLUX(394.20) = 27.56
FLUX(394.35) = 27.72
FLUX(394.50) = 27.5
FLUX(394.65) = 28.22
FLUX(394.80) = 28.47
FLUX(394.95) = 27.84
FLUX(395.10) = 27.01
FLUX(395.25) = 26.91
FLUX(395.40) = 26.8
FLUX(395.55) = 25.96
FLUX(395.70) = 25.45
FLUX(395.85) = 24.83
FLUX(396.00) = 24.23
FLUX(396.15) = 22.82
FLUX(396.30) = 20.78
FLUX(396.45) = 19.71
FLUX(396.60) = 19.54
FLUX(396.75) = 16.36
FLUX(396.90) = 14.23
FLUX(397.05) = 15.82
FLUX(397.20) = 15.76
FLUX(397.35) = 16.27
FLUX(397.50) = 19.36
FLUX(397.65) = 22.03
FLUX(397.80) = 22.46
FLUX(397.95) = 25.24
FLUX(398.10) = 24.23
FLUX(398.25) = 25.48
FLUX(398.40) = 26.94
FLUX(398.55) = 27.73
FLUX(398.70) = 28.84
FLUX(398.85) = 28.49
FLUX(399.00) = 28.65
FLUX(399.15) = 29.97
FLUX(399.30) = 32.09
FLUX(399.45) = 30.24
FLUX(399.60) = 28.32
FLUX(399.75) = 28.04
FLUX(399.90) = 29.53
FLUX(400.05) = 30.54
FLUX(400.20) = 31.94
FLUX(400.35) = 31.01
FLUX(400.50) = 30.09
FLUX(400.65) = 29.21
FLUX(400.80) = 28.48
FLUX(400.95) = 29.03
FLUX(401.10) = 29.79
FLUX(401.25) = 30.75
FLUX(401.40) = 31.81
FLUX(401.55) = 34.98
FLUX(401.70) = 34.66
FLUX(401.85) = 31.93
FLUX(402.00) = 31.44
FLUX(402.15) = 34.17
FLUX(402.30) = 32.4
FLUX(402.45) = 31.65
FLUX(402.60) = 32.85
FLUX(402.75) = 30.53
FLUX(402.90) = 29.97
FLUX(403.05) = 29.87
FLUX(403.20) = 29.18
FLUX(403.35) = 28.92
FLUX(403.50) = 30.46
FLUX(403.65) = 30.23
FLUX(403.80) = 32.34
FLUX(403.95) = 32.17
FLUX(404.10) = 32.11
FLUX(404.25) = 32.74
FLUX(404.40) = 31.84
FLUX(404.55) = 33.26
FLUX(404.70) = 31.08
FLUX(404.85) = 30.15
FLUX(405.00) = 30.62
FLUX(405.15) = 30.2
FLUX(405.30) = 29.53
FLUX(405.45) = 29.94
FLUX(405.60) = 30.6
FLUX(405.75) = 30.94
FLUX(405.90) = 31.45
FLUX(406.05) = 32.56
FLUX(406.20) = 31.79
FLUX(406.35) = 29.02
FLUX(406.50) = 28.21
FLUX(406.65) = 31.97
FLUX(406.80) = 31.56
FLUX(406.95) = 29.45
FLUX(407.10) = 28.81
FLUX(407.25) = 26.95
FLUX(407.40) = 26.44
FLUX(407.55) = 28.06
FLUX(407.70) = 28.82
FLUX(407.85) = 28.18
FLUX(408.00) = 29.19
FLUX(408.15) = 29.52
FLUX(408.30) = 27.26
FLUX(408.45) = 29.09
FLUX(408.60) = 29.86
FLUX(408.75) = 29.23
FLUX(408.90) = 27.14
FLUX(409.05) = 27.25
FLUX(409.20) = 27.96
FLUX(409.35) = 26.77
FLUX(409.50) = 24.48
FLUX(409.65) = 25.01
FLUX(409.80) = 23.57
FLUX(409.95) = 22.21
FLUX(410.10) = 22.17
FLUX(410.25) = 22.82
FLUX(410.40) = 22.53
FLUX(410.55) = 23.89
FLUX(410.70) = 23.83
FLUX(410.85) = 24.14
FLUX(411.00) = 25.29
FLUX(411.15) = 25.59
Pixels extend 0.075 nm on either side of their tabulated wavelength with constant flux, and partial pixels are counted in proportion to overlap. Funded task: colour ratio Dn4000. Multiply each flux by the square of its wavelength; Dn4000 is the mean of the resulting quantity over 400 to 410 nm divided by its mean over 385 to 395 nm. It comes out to 1.3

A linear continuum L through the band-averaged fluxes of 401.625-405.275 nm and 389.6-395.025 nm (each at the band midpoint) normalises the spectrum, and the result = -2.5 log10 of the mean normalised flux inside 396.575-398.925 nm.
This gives 0.29 mag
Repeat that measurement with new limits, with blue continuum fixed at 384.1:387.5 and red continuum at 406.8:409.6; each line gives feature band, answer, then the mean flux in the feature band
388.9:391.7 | 0.06 mag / 25.3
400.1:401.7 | -0.12 mag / 30.9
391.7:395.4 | 0.08 mag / 25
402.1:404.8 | -0.13 mag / 31.4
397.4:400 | 0.02 mag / 26.9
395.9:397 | 0.35 mag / 19.7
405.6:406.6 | -0.10 mag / 30.7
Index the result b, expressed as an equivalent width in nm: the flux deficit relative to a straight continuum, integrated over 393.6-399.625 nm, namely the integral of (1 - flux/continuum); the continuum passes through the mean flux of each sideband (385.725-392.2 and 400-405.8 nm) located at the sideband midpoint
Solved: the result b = 0.85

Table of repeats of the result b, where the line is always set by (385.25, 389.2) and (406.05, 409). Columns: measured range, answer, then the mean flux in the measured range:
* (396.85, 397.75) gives 0.32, 17.5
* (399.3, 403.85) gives -0.47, 30.8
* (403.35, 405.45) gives -0.20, 31.2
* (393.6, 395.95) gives 0.02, 26.4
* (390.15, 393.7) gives 0.11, 25.3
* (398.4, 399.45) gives -0.07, 29.2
